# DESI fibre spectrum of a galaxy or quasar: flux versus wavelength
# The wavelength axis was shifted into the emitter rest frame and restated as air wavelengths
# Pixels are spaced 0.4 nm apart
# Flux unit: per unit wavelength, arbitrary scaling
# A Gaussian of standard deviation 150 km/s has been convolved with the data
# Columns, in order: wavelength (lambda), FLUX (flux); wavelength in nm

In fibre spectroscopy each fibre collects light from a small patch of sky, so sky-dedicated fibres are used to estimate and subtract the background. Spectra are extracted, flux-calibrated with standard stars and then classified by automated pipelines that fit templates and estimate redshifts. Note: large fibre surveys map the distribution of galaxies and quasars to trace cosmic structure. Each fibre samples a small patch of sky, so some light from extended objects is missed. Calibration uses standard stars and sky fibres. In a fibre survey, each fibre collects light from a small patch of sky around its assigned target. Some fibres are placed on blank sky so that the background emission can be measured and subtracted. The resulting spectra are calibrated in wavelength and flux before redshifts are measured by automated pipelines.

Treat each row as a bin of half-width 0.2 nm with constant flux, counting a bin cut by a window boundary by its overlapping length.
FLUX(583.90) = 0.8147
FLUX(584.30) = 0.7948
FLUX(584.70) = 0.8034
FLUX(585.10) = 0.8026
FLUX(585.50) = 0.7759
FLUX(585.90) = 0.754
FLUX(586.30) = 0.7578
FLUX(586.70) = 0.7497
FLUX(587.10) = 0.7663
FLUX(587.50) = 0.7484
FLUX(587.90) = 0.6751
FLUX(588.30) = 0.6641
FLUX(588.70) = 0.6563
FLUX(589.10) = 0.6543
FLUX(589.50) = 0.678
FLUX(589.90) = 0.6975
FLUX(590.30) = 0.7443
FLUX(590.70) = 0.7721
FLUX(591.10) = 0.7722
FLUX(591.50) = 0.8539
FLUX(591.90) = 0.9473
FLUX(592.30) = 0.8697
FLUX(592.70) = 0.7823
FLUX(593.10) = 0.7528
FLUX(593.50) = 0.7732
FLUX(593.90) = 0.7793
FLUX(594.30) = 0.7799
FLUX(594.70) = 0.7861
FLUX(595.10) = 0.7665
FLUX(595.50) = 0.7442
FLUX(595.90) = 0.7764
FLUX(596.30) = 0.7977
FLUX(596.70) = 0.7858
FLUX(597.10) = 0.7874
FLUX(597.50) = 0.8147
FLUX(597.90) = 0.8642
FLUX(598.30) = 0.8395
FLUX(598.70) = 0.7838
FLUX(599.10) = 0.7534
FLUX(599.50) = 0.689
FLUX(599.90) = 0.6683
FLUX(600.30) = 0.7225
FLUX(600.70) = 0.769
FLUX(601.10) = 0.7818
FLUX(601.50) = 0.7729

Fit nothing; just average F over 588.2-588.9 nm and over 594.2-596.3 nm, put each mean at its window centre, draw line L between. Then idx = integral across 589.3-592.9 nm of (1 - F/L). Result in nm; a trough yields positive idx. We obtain -0.45 nm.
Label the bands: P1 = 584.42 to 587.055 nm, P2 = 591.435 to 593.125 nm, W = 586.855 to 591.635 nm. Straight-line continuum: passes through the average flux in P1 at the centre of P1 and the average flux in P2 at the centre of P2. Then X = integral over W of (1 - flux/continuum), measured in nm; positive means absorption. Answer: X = 0.54 nm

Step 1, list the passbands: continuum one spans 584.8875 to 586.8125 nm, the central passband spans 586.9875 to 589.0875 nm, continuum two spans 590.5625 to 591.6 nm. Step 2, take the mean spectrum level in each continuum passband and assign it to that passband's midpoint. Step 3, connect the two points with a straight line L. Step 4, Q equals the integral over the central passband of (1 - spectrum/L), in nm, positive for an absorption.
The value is 0.23 nm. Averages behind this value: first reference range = 0.769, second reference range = 0.796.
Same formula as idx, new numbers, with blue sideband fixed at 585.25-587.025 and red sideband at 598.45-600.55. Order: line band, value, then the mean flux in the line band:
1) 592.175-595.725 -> -0.18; 0.78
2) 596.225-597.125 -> -0.07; 0.79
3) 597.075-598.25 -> -0.16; 0.829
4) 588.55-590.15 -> 0.17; 0.674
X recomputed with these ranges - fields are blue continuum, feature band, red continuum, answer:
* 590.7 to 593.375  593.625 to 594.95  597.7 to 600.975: 0.039 nm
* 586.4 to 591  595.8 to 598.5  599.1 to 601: -0.348 nm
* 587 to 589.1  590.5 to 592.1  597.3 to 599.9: -0.255 nm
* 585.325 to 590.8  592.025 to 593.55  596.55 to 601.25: -0.127 nm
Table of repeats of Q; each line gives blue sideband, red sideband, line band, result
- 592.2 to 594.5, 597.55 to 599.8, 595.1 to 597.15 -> 0.02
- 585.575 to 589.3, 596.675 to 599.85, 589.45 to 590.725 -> 0.02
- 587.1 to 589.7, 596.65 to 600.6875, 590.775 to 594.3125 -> -0.46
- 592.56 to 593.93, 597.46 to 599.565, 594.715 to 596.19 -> 0.03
